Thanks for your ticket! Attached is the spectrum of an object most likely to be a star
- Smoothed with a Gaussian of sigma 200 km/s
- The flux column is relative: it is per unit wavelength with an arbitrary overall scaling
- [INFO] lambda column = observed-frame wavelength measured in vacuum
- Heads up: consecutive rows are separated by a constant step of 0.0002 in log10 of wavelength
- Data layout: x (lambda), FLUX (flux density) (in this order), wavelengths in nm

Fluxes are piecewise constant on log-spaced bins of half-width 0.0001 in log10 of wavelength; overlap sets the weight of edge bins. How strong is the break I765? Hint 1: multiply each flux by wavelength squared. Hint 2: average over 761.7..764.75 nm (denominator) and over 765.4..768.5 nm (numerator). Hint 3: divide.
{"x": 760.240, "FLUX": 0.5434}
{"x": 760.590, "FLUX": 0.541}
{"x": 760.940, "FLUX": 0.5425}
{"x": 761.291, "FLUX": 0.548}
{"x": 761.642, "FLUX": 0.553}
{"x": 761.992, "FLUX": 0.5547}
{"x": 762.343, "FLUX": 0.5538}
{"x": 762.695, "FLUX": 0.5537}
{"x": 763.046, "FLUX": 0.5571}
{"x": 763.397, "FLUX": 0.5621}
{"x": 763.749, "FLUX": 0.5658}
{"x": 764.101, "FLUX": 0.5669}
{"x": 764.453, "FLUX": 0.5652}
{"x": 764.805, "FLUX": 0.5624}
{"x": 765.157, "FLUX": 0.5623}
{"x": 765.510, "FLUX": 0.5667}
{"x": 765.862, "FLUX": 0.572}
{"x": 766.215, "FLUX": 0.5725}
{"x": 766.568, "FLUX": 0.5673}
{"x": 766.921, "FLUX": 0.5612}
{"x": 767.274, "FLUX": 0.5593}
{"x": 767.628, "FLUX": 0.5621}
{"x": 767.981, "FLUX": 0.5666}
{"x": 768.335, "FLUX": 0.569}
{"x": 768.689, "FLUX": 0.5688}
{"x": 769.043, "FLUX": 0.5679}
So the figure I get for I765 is 1.02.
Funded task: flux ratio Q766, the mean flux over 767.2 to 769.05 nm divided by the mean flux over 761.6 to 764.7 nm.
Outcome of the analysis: 1.0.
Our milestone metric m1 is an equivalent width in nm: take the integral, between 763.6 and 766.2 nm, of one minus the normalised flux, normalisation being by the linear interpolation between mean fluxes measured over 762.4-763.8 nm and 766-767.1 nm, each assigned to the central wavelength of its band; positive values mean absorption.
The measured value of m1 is -0.02 nm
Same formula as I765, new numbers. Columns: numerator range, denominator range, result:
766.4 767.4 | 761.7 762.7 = 1.03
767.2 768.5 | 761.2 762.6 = 1.04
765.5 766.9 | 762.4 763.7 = 1.03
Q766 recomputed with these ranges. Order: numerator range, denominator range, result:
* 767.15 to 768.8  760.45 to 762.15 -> 1.03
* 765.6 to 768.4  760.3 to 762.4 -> 1.03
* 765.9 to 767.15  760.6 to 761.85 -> 1.04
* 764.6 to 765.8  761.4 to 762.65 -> 1.02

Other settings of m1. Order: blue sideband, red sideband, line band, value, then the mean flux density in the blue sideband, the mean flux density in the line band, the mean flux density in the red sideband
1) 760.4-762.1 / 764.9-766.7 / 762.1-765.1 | -0.01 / 0.548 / 0.561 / 0.568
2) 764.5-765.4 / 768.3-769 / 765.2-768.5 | 0.00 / 0.563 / 0.566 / 0.569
